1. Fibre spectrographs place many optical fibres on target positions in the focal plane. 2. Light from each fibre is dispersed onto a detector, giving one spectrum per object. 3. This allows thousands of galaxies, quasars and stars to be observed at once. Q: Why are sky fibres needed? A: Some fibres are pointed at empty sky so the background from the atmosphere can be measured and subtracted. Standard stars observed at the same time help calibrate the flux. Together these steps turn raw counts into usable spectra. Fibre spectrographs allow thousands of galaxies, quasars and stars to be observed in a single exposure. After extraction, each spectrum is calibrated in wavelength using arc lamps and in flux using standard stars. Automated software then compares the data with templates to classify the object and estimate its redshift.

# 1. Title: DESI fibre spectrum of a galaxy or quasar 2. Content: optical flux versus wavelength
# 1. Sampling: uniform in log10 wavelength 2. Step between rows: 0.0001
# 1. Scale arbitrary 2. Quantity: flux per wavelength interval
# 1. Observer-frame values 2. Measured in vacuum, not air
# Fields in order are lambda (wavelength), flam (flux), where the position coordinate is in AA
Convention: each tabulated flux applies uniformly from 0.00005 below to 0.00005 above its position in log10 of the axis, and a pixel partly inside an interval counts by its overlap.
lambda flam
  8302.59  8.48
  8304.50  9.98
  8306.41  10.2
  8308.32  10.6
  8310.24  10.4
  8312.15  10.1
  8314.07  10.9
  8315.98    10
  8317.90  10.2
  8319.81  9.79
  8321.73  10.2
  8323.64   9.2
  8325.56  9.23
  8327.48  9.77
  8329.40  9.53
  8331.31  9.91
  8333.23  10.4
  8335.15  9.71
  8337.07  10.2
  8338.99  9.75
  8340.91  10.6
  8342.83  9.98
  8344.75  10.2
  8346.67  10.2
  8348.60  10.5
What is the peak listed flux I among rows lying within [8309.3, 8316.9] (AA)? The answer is 10.9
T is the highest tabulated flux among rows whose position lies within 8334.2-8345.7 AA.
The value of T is 10.6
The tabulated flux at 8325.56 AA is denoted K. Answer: 9.23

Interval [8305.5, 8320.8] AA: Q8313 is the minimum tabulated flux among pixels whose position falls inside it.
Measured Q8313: 9.79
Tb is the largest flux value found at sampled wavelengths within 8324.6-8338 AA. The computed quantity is 10.4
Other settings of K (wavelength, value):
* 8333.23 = 10.4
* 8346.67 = 10.2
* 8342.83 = 9.98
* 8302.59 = 8.48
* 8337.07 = 10.2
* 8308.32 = 10.6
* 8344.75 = 10.2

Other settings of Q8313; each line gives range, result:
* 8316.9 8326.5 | 9.2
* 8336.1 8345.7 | 9.75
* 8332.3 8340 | 9.71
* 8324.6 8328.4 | 9.23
